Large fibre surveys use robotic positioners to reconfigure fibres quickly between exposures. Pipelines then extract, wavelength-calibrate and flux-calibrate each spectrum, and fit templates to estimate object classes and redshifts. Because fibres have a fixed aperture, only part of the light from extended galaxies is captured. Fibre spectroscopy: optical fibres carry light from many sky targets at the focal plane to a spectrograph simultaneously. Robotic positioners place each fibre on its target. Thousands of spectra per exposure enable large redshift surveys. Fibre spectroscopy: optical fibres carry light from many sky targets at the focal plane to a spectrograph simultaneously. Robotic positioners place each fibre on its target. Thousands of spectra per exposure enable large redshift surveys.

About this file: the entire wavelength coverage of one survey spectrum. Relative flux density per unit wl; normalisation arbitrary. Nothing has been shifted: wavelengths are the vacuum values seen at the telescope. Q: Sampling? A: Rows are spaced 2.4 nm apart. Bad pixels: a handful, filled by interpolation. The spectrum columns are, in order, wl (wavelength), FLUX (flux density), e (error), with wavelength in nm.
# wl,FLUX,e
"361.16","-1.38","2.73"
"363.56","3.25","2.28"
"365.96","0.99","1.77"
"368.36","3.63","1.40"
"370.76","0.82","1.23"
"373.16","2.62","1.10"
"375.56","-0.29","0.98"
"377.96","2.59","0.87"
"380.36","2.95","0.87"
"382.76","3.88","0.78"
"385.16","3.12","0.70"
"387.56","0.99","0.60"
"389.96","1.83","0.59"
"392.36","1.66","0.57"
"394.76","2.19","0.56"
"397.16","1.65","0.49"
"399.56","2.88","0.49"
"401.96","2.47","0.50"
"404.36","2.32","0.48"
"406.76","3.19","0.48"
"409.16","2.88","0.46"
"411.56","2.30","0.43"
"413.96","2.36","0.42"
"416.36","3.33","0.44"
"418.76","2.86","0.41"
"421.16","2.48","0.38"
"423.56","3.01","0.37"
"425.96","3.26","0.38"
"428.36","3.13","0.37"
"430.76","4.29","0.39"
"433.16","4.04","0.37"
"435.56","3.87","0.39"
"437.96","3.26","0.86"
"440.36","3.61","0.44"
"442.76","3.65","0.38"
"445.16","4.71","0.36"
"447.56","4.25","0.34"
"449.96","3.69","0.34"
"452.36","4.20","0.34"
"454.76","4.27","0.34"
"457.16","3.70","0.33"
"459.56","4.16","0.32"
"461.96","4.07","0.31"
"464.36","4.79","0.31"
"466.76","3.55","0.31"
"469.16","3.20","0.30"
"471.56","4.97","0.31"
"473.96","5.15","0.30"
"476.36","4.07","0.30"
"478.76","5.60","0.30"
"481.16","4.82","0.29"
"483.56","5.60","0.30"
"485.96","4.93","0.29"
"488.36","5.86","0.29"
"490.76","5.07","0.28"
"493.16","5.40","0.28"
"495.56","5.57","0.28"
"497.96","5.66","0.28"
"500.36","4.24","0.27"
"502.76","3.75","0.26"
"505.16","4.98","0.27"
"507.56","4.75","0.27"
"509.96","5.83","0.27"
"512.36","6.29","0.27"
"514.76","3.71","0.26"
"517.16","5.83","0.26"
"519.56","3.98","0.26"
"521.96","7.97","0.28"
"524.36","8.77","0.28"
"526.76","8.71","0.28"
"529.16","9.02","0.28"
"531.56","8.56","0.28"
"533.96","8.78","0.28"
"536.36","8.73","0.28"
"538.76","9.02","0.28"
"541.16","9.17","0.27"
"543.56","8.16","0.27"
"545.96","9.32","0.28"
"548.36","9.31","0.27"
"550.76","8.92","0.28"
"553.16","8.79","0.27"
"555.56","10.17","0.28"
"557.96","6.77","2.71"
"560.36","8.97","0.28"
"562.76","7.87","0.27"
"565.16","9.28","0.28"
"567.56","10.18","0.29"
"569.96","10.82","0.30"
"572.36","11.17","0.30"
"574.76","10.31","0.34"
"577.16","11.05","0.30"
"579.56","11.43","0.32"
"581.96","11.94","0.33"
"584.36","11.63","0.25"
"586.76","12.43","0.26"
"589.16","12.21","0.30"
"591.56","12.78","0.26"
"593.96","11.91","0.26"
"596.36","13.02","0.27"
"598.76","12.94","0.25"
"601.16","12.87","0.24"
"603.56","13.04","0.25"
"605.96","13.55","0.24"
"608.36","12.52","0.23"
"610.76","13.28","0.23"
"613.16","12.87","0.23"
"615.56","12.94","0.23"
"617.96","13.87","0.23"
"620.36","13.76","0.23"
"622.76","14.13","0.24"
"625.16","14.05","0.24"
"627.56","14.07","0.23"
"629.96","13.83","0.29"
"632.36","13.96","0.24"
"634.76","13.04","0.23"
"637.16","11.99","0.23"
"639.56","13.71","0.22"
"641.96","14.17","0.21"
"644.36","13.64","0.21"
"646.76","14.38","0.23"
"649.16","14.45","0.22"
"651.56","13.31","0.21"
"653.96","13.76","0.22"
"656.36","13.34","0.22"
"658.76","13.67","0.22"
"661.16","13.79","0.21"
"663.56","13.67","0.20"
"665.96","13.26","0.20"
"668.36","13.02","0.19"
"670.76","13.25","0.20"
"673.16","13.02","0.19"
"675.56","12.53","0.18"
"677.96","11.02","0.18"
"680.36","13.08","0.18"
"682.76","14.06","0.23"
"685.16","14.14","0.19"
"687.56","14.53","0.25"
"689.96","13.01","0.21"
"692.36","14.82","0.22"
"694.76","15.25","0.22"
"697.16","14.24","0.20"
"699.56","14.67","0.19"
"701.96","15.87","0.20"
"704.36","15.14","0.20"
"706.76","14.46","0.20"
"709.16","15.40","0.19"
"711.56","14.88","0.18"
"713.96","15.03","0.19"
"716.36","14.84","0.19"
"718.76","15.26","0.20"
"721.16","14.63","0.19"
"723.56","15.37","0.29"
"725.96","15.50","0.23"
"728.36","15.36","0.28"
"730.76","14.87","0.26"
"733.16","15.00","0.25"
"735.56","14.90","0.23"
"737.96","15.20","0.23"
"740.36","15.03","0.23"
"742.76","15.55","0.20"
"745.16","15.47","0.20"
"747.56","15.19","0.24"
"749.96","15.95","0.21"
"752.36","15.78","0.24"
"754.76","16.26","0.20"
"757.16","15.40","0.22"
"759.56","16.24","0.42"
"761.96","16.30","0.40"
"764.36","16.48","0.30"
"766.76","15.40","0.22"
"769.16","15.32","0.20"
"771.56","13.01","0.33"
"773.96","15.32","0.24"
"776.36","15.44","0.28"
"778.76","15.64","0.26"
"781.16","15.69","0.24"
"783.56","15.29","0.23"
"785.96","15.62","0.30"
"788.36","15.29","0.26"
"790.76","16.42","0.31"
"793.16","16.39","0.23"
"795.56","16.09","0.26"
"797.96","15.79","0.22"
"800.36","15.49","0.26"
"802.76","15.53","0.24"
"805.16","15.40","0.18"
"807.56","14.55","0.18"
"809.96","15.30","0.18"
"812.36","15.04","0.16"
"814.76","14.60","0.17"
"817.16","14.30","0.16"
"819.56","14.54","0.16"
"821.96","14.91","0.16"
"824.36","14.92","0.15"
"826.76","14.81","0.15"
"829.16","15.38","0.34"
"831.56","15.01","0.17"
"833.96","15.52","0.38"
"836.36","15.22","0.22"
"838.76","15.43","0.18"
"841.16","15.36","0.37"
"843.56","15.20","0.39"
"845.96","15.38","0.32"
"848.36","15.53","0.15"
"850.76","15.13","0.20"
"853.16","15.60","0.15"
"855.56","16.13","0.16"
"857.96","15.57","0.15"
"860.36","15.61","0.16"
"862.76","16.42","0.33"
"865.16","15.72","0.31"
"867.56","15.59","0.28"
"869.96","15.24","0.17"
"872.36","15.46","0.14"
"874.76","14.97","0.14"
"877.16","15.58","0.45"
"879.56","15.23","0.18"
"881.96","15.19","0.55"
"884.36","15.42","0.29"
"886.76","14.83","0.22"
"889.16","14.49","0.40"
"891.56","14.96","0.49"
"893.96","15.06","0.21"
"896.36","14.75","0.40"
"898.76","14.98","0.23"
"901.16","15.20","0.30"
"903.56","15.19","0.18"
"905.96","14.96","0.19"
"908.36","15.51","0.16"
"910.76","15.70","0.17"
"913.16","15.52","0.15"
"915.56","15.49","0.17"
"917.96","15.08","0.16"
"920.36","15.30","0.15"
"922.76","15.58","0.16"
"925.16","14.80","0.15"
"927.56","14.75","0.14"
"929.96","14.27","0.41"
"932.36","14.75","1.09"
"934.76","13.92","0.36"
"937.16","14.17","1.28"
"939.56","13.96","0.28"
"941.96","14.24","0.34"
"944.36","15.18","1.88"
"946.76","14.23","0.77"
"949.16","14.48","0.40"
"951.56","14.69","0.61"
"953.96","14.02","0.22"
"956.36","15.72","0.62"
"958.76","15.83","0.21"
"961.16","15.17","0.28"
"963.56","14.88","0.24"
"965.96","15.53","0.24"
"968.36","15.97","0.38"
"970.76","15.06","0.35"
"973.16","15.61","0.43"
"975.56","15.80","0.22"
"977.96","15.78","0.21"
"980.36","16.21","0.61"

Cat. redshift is 0.31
